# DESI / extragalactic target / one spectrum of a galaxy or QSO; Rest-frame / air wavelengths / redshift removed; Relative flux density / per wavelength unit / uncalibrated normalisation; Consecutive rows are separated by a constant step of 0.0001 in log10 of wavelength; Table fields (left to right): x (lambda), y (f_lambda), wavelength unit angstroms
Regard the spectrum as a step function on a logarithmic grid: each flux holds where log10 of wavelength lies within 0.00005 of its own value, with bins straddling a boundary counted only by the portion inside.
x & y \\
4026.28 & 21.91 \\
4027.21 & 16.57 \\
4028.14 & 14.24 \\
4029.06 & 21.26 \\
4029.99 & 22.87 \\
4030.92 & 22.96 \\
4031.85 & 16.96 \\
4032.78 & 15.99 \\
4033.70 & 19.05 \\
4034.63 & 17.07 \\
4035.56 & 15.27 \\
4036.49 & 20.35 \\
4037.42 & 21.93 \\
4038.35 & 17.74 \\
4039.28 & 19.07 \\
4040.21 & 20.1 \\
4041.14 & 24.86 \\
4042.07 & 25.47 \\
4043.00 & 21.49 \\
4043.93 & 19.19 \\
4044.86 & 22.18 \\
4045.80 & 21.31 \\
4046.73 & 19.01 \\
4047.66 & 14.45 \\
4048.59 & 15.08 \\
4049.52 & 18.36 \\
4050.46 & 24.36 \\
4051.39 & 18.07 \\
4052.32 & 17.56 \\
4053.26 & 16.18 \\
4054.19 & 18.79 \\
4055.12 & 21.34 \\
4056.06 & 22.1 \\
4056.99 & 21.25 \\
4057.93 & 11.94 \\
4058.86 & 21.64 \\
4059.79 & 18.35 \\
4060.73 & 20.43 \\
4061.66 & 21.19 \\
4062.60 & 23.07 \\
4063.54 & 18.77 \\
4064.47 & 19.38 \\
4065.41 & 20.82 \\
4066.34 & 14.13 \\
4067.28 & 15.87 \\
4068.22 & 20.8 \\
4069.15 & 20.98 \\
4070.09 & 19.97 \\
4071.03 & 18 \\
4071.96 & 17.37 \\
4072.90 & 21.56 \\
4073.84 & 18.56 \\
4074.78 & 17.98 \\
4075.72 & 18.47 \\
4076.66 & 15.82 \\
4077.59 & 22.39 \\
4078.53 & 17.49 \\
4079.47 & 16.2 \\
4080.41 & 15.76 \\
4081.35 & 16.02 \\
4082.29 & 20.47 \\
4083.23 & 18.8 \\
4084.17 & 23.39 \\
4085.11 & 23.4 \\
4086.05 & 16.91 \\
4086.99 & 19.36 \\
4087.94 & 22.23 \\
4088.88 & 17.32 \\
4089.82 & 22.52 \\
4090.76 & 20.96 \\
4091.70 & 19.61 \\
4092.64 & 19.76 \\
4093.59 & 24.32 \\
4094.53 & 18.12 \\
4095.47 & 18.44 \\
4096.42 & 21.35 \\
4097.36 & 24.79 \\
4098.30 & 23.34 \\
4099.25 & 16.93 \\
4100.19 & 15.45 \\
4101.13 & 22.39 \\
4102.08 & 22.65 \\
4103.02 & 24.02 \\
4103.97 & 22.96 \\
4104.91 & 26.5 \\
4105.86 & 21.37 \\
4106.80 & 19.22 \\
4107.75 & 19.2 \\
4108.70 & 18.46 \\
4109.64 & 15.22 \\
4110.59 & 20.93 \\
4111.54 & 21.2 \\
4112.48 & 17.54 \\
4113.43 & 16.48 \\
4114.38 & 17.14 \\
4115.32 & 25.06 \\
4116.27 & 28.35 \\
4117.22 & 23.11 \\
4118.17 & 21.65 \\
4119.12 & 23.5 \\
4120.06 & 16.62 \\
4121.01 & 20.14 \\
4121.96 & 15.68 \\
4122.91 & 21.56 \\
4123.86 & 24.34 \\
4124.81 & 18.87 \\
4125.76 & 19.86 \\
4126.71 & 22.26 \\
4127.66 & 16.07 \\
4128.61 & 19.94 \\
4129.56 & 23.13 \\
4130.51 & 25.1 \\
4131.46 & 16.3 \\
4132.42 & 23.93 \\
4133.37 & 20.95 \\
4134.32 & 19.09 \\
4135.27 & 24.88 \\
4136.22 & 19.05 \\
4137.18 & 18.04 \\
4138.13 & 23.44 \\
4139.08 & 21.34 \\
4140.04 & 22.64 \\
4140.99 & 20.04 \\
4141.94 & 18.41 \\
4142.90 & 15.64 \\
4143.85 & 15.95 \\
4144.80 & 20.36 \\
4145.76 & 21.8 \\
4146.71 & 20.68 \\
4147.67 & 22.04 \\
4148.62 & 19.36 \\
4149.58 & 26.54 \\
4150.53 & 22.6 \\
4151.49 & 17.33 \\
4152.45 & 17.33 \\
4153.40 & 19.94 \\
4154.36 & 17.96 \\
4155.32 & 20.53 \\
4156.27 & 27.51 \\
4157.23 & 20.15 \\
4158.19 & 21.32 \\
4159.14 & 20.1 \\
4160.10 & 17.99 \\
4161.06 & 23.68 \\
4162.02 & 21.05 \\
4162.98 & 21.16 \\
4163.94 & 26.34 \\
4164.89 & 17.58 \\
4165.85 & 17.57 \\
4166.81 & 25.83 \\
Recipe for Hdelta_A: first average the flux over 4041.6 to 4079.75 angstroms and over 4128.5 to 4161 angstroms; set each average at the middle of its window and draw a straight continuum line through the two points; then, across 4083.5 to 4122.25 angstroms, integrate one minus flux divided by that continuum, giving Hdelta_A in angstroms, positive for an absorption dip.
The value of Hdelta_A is -1.4 angstroms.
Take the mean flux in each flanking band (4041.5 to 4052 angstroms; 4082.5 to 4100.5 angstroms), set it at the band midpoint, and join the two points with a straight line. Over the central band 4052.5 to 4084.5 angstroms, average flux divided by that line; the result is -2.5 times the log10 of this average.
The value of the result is 0.07 mag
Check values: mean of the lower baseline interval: 19.9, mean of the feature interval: 18.9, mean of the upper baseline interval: 20.4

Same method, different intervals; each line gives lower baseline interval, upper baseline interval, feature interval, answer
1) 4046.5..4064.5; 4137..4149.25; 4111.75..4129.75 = -0.039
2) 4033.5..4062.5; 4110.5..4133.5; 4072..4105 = 0.009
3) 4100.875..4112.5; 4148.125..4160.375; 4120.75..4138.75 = 0.010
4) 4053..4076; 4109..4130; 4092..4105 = -0.074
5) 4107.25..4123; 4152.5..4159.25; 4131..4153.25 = 0.016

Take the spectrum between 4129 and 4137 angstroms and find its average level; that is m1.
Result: 21.4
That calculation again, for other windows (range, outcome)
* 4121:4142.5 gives 20.6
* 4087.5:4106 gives 21.3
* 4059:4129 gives 20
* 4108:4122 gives 20.2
